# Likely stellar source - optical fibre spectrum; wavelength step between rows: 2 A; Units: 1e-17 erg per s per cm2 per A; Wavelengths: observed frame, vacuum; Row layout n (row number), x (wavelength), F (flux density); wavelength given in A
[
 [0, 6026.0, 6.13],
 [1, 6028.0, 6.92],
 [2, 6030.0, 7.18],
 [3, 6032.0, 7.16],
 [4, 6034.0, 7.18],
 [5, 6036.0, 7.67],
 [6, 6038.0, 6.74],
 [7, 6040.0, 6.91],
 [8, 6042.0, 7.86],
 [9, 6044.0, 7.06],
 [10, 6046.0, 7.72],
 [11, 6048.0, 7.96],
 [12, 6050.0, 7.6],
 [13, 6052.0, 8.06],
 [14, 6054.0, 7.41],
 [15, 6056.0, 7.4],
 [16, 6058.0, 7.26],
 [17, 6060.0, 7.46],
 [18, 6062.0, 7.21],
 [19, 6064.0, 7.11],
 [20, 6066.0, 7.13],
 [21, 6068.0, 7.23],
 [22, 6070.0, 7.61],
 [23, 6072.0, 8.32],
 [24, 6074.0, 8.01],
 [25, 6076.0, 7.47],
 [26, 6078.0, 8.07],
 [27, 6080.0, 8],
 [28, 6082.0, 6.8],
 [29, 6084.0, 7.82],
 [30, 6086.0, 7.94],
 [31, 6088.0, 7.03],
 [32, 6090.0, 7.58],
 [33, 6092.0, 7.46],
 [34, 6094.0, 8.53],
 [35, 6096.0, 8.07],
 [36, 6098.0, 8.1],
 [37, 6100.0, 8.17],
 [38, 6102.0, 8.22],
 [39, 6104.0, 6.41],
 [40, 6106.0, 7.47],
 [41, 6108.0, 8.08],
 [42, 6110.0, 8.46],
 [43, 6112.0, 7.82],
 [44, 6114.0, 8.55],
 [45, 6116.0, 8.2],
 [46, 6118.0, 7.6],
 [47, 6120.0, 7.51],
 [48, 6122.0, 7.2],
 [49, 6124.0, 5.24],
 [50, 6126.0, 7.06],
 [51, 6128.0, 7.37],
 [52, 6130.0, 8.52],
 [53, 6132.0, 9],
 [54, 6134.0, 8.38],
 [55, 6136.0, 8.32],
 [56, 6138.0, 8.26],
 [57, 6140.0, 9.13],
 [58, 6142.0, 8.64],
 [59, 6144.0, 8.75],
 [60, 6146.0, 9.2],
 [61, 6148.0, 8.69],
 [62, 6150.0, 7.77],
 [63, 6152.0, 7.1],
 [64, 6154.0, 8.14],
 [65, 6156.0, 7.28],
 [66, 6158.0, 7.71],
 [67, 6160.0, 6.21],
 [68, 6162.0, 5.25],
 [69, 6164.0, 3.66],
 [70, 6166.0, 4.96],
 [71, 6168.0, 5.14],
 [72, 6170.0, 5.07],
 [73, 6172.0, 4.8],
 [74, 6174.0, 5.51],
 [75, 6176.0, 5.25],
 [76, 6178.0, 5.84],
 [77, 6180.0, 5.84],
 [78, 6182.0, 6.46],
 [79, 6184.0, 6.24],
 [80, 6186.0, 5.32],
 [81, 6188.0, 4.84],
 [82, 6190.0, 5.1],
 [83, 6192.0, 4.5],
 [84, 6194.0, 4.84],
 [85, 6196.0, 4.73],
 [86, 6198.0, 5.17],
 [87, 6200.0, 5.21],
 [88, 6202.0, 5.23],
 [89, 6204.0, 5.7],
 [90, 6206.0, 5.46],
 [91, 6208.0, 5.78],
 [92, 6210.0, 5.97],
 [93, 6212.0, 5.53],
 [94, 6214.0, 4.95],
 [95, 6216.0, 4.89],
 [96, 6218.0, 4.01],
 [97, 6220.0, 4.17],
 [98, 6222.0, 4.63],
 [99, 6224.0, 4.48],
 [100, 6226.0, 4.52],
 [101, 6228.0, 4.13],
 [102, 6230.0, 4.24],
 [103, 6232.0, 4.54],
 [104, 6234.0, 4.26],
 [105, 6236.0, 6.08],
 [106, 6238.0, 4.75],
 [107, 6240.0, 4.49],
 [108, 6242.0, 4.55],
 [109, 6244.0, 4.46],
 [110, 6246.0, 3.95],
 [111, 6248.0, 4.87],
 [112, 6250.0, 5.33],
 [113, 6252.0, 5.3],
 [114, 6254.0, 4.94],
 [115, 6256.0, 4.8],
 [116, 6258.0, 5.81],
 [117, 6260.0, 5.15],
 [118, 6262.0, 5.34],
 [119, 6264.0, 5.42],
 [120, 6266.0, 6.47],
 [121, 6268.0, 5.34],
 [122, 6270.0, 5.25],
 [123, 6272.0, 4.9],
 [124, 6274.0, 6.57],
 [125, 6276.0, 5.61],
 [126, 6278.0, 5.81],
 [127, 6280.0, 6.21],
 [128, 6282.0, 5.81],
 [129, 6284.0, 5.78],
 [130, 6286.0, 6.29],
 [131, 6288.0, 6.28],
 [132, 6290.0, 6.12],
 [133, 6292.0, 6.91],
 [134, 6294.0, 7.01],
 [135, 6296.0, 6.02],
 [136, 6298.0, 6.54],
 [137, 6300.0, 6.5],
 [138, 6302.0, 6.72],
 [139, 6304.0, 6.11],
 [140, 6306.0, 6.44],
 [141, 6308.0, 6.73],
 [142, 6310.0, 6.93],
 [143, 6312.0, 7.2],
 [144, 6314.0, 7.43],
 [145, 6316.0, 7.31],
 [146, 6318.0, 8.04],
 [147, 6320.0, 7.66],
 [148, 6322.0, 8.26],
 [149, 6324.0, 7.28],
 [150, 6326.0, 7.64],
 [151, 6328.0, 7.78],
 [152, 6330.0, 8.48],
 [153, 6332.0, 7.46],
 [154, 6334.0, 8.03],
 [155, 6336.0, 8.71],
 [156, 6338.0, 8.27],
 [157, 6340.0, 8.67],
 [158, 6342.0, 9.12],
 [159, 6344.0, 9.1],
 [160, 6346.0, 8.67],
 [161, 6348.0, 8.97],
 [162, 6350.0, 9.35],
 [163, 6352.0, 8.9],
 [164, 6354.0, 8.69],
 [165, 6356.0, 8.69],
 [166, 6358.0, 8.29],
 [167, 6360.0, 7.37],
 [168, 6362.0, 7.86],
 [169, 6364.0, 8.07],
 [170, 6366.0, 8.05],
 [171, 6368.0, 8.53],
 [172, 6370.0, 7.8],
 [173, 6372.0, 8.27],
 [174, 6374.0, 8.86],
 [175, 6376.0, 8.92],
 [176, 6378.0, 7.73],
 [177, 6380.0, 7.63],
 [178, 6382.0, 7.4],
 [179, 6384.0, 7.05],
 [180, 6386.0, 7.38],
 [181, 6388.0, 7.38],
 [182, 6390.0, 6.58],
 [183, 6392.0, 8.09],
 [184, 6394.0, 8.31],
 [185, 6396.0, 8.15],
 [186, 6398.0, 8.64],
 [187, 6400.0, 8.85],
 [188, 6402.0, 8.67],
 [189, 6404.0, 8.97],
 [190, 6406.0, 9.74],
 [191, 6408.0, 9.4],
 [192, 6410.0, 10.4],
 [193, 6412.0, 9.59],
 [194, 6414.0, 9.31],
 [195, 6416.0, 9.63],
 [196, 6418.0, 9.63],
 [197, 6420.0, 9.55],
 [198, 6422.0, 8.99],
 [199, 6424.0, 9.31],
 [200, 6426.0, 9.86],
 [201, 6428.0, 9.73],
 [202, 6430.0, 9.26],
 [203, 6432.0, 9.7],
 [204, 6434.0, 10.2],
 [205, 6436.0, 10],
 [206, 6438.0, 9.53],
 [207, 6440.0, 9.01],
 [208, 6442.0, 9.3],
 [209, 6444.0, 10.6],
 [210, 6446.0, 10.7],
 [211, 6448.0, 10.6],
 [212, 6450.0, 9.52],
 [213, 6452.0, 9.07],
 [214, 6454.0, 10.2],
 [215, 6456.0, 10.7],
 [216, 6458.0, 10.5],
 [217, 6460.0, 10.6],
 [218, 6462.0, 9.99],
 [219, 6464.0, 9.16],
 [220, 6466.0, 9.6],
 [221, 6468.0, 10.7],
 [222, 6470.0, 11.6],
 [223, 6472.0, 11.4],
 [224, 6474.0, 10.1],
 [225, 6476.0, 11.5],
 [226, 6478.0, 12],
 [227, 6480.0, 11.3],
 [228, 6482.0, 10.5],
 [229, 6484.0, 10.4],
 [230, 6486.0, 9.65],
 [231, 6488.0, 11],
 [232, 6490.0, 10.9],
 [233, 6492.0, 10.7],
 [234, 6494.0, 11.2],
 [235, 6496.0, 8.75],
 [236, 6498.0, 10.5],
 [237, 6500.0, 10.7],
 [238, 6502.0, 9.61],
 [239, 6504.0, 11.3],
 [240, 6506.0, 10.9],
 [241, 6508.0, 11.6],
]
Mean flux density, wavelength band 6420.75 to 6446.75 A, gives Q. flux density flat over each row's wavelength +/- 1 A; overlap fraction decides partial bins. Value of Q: 9.7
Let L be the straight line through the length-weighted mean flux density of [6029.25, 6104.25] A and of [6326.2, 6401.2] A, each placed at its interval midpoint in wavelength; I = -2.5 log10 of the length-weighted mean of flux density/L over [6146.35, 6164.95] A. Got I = 0.12 mag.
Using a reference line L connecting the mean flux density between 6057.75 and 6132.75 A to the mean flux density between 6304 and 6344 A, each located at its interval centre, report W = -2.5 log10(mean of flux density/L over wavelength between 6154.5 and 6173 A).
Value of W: 0.337 mag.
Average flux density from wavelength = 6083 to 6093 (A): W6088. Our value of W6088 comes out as 7.57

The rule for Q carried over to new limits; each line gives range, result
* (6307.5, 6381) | 8.14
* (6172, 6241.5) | 5.07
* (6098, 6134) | 7.73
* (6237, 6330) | 6.12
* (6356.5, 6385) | 8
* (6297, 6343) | 7.54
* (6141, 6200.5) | 6.11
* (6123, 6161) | 7.94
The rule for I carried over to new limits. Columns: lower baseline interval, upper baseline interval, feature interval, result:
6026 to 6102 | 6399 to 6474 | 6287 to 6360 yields 0.19 mag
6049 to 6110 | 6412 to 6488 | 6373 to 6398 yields 0.23 mag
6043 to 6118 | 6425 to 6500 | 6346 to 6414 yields 0.16 mag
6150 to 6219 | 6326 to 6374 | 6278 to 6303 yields 0.17 mag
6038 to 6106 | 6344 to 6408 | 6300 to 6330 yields 0.12 mag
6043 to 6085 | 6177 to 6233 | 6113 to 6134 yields -0.18 mag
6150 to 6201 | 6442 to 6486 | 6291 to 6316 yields 0.16 mag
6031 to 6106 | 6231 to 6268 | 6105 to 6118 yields -0.16 mag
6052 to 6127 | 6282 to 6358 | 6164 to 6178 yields 0.44 mag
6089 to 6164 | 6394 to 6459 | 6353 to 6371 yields 0.13 mag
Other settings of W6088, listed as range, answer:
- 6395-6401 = 8.55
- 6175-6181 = 5.64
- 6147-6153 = 7.85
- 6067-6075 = 7.79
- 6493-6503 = 10.2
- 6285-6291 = 6.23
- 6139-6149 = 8.88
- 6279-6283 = 6.01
